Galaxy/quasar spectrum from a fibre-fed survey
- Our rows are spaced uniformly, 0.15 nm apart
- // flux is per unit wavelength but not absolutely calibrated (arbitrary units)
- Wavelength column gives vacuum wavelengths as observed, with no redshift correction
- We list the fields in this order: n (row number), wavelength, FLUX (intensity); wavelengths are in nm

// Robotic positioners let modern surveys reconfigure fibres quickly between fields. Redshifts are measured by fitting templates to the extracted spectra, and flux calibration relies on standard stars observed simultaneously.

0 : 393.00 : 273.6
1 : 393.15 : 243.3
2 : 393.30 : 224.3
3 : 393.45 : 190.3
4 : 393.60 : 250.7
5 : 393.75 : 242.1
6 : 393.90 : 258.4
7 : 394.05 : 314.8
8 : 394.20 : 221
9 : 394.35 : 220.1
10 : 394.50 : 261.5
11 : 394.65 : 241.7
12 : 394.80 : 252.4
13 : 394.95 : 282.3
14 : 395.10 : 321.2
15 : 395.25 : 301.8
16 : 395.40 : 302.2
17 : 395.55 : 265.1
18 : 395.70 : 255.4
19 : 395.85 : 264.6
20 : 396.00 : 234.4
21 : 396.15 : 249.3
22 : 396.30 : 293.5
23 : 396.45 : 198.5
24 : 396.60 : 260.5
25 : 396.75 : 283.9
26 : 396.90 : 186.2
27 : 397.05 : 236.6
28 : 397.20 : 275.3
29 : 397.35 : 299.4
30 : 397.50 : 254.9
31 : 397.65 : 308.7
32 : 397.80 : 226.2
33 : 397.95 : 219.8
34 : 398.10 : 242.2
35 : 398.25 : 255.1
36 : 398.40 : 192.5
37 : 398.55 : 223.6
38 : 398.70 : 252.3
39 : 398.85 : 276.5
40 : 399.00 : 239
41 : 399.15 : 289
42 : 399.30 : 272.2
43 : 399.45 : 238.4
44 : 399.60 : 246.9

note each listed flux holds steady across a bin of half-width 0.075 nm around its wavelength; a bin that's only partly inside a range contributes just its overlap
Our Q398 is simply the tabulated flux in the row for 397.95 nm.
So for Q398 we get 219.8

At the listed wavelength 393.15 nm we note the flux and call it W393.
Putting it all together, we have 243.3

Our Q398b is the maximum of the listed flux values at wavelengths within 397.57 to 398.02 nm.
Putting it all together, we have 308.7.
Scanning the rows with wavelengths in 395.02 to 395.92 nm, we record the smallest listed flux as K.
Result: 255.4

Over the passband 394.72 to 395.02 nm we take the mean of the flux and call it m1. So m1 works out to 267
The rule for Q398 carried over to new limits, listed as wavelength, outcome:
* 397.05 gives 236.6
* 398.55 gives 223.6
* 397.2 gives 275.3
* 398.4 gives 192.5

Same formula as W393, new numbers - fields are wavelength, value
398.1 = 242.2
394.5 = 261.5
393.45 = 190.3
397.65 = 308.7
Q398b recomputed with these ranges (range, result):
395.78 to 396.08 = 264.6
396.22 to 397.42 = 299.4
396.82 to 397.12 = 236.6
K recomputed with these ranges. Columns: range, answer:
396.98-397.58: 236.6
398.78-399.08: 239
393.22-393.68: 190.3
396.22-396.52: 198.5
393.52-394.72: 220.1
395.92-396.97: 186.2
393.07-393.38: 224.3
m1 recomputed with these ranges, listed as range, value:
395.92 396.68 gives 248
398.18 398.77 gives 230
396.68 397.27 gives 245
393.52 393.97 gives 250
